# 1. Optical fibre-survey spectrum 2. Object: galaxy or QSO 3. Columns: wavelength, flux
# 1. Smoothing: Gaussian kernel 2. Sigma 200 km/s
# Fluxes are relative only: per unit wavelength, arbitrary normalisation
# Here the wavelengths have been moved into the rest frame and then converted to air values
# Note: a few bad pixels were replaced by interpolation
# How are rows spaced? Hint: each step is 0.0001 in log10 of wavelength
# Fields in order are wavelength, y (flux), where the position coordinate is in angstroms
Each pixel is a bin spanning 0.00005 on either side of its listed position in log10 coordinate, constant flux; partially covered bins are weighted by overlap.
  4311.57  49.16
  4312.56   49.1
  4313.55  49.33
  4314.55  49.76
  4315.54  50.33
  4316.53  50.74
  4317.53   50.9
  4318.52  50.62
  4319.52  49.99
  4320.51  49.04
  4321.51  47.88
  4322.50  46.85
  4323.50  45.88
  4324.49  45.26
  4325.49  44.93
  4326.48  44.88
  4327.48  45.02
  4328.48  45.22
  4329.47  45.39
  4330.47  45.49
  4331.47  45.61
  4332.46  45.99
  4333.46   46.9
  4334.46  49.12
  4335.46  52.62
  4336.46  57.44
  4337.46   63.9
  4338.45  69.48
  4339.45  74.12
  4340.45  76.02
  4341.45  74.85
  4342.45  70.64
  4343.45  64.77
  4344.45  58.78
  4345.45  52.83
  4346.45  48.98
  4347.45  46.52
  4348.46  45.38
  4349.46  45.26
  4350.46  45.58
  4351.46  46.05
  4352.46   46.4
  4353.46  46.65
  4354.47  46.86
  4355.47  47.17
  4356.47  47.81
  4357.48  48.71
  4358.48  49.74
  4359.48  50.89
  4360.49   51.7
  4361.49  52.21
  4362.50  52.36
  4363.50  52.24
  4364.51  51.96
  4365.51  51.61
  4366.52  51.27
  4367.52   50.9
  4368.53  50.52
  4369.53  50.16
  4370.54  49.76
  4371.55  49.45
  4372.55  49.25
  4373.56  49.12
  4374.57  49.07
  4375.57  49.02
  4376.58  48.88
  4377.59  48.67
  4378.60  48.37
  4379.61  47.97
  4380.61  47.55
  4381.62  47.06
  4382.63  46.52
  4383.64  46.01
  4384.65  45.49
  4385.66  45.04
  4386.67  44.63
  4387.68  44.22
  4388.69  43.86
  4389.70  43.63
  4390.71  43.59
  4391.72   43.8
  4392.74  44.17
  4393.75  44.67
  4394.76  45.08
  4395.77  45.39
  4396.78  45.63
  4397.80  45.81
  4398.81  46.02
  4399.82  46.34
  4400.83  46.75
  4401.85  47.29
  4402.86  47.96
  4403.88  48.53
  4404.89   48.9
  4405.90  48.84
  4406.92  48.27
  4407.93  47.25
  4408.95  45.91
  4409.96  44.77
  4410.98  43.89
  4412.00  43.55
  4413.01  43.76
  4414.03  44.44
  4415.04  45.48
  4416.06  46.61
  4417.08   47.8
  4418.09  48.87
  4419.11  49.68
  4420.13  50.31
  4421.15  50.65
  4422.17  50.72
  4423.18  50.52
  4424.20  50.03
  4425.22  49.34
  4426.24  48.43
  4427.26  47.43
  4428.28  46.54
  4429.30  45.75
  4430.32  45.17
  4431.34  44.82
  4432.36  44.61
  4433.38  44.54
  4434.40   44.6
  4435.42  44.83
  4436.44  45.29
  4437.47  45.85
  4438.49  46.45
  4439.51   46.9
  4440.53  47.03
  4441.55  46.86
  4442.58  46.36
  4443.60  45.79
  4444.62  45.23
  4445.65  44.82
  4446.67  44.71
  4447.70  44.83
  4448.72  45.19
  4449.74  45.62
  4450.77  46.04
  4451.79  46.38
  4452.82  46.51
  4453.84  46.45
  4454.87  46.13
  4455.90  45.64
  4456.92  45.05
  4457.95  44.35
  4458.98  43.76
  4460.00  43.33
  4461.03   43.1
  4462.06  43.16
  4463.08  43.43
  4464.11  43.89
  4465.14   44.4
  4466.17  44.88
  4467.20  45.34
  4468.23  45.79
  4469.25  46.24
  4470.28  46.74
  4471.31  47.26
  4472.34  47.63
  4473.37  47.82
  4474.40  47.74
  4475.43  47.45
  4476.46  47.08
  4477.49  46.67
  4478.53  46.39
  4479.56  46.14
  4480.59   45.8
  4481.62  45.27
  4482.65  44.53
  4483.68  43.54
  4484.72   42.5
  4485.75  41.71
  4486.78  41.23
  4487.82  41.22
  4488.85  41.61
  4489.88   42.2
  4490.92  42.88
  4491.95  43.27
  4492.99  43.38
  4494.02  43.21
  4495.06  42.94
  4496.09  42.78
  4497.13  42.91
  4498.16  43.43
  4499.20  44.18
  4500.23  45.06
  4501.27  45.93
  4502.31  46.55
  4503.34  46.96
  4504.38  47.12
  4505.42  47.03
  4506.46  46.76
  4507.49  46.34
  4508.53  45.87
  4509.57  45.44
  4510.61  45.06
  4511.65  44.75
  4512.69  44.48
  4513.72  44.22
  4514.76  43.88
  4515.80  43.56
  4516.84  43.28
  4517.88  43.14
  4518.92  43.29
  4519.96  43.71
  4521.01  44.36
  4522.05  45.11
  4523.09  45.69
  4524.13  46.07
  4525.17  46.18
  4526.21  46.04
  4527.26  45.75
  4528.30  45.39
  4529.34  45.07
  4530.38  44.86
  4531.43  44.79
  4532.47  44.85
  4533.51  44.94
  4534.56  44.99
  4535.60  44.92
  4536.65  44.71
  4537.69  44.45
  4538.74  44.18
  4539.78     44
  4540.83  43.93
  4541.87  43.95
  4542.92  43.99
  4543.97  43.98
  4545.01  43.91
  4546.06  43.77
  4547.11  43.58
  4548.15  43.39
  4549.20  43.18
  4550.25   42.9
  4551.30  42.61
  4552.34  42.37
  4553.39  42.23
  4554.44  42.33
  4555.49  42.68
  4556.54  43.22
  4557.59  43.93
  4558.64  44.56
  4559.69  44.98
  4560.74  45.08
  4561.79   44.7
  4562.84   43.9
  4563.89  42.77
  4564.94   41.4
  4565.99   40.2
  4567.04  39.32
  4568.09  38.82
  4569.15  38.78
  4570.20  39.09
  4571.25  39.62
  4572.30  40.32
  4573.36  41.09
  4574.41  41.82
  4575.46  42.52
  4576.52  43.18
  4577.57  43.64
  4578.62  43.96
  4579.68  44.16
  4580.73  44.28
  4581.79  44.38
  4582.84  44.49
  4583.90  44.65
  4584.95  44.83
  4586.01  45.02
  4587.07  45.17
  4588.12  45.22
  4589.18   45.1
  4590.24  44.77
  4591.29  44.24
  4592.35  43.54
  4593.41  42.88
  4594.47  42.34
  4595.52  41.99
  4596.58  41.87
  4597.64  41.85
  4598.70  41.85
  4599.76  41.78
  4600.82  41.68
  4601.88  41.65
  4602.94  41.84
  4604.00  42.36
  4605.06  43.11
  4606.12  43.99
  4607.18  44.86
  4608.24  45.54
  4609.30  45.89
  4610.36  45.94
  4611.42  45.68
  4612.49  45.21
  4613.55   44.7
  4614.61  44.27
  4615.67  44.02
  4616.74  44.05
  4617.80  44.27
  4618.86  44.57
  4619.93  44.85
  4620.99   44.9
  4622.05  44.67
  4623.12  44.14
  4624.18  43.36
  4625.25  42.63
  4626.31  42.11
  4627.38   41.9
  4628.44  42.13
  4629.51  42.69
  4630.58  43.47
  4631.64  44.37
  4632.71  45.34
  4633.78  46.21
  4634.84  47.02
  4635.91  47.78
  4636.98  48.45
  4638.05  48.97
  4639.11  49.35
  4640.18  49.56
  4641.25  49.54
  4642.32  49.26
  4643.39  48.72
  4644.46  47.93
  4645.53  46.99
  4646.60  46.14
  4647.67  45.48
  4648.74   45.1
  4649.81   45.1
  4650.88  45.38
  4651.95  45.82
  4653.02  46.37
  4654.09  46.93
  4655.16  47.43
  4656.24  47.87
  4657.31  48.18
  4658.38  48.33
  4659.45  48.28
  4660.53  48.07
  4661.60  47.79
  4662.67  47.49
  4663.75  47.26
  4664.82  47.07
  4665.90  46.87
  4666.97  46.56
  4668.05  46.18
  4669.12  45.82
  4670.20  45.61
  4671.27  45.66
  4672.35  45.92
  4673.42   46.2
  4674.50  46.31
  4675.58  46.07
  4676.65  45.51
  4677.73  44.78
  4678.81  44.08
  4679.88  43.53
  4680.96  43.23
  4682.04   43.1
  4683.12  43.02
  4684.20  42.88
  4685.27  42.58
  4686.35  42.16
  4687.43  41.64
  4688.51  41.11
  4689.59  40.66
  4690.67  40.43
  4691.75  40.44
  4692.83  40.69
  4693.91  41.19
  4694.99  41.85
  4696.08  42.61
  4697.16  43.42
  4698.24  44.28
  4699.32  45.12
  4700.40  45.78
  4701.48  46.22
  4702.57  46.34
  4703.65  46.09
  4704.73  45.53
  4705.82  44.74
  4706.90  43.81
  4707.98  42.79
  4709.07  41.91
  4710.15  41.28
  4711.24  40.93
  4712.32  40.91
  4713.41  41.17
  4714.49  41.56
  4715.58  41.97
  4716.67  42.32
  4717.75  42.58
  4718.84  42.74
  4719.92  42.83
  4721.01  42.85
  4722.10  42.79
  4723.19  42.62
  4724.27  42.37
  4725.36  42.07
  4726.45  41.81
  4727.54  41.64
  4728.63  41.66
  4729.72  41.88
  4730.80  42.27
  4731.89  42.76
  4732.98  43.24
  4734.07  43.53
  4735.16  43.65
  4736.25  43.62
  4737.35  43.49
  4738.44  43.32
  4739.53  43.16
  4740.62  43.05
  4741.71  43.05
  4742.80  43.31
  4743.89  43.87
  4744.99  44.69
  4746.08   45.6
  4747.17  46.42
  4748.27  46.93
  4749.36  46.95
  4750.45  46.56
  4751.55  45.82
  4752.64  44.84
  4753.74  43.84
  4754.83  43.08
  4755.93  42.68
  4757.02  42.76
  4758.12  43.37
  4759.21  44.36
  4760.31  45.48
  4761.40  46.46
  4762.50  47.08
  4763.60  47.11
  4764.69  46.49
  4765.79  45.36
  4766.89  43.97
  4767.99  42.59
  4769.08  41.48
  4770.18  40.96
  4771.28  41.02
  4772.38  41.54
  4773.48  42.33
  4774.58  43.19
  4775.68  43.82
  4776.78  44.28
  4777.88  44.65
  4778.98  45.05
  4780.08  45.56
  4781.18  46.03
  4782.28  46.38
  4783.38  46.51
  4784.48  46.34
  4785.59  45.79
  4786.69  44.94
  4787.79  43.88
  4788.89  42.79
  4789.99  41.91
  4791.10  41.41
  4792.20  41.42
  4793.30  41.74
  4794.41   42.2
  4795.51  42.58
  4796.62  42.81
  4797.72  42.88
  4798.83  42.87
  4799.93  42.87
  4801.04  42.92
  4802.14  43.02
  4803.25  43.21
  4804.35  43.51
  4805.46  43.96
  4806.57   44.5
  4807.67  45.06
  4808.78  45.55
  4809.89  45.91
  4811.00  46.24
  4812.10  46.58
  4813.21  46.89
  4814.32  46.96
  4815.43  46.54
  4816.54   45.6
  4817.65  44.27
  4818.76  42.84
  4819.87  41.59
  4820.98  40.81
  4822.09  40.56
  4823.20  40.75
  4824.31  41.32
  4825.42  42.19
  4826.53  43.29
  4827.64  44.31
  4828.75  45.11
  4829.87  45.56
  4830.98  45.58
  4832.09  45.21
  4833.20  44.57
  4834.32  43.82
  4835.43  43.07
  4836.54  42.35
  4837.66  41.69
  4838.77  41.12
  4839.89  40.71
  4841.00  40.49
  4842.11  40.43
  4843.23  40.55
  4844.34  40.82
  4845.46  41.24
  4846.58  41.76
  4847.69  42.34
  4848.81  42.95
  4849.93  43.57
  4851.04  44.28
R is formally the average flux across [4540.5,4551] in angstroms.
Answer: 43.6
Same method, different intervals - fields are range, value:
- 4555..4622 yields 43.3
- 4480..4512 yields 44.2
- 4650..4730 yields 44.1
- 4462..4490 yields 45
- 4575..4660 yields 44.9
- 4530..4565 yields 43.8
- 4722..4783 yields 43.9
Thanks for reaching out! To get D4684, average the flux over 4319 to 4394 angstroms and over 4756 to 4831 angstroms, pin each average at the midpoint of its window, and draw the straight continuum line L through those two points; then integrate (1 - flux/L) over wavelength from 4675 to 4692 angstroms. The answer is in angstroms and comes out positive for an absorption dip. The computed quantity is 0.98 angstroms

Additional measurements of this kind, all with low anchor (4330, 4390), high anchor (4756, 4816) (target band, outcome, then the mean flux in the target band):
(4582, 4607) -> 2.1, 43.3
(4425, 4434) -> 0.7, 46.2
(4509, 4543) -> 2.7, 44.6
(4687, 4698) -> 1.0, 41.5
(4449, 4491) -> 3.7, 45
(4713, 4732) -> 1.3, 42.2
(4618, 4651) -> 0.6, 45.7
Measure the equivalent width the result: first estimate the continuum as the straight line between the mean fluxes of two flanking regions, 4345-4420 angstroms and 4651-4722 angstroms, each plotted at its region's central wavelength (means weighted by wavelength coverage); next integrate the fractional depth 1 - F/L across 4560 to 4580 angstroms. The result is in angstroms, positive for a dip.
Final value 1.6 angstroms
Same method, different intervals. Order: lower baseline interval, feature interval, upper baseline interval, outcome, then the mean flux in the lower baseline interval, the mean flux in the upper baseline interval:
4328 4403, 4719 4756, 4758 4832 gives 1.0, 50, 44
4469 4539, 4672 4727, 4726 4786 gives 1.5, 44.9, 44.1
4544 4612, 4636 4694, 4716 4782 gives -3.0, 43.1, 43.8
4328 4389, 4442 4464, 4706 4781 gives 1.9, 51.1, 43.5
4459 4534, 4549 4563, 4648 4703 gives 0.4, 44.8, 44.9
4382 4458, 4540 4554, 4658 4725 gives 0.5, 46.2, 43.9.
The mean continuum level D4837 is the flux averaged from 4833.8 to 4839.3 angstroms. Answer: 42.4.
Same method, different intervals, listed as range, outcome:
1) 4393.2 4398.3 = 45.3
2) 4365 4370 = 51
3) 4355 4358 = 47.9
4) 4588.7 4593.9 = 44.1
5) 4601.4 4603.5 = 41.8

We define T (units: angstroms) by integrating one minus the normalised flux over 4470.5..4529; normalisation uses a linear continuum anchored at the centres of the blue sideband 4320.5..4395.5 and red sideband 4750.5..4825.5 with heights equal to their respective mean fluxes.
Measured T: 3.9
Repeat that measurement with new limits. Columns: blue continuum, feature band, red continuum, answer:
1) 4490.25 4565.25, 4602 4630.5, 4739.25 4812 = 0.2 angstroms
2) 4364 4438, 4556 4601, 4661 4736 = 2.1 angstroms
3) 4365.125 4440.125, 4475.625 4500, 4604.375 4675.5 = 1.5 angstroms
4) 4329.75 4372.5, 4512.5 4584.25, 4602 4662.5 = 6.5 angstroms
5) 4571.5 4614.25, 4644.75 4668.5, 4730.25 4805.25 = -1.7 angstroms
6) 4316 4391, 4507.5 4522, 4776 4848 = 1.1 angstroms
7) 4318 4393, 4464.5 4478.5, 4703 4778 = 0.5 angstroms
